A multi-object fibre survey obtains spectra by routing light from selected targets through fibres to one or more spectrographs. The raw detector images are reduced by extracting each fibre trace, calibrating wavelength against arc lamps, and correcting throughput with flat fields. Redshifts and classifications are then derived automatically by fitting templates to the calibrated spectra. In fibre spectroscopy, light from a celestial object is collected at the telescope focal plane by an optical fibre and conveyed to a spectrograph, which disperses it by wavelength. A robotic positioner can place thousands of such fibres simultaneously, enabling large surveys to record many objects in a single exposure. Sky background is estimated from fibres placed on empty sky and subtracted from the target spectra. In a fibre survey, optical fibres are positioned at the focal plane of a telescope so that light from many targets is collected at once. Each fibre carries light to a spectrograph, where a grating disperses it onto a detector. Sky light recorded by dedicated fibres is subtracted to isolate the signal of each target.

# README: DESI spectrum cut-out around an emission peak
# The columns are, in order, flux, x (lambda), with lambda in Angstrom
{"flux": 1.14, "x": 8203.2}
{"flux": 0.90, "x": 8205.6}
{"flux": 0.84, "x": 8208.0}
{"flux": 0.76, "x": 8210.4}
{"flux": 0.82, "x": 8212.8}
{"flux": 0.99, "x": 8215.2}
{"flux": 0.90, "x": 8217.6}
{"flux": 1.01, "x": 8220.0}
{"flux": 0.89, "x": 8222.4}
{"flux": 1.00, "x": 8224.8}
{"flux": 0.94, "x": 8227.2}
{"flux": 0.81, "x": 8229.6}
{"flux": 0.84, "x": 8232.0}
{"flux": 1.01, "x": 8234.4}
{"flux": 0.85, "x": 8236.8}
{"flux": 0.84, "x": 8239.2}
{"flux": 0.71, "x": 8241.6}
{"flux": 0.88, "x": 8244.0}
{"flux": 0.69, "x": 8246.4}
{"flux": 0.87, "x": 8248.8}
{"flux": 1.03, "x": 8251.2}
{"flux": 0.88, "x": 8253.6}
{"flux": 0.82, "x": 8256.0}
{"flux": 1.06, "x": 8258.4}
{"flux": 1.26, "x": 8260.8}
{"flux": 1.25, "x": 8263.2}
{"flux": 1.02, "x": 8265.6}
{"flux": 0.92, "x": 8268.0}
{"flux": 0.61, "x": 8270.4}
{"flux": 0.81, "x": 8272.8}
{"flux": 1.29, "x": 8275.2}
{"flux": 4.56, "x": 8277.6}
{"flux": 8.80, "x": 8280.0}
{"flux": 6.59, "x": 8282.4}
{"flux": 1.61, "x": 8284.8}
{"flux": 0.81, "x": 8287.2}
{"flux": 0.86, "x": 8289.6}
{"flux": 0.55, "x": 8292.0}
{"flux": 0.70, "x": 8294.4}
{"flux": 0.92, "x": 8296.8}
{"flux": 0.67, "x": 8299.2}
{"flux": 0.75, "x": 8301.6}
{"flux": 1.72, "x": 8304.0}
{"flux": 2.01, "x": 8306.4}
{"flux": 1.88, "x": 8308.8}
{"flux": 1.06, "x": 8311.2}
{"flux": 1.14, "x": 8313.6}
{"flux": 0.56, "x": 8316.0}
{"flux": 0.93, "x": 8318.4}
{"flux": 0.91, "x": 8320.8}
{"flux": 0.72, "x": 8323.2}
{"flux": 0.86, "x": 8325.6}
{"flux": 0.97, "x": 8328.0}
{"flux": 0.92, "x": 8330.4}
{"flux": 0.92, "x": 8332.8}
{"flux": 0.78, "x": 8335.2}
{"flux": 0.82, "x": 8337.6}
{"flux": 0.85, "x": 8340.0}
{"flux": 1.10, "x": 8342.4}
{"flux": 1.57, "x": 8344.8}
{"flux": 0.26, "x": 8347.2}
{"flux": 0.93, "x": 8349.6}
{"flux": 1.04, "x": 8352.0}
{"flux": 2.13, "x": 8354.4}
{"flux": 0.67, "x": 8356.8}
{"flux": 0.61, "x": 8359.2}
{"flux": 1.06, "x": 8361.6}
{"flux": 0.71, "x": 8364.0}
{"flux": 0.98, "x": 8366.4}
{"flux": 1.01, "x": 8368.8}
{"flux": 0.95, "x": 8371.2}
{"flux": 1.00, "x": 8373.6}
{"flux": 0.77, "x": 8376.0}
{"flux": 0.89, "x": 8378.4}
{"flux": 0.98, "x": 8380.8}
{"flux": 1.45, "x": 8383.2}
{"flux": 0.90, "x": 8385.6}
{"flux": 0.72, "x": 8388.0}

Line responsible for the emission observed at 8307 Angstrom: [N II] 6583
